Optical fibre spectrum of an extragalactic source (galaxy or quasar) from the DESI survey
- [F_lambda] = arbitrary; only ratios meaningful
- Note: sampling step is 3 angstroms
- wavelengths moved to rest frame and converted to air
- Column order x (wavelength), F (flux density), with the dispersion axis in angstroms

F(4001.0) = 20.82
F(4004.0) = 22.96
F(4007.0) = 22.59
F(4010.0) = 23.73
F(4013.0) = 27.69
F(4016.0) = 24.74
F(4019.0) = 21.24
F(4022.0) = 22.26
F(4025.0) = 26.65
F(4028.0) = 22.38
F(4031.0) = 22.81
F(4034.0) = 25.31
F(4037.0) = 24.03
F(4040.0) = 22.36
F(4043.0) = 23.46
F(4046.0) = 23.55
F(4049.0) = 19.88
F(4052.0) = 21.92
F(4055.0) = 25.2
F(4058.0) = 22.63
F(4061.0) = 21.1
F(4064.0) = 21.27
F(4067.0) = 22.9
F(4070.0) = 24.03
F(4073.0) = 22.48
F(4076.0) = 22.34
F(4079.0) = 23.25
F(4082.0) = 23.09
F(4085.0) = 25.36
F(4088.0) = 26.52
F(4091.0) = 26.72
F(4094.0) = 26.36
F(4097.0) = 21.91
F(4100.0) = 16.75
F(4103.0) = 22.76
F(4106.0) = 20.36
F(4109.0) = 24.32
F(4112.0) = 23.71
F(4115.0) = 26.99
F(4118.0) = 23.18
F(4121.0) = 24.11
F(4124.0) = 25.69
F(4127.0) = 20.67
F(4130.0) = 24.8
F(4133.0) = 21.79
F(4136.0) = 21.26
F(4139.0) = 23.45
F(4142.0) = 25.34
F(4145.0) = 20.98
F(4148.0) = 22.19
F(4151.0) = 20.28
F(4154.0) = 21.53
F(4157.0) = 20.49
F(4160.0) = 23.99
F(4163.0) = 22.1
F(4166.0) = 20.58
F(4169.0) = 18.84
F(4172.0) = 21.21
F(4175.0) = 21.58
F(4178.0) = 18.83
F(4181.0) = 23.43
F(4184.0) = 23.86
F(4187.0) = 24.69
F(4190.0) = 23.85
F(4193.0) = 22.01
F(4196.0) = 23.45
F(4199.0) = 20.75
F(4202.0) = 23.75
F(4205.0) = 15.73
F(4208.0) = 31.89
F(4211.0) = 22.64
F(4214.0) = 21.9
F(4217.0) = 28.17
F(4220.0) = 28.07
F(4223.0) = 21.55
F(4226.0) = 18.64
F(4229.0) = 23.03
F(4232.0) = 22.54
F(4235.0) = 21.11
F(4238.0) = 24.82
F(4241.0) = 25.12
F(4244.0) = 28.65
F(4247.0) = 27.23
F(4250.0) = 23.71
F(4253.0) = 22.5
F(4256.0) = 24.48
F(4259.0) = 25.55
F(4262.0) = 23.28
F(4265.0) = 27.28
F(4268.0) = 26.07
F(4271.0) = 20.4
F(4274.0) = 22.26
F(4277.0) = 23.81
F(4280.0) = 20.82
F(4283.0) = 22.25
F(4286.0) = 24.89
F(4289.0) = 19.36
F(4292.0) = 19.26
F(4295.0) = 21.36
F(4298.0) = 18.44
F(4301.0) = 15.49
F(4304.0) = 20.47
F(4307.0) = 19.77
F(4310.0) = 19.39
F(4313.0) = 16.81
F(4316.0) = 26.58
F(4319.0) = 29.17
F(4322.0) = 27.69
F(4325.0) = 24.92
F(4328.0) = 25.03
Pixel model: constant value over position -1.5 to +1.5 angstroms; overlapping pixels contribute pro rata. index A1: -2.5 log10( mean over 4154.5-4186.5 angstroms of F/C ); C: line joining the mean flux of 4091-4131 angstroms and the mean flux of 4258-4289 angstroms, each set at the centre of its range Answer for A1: 0.09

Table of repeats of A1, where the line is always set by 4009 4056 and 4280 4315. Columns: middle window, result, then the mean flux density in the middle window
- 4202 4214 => -0.10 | 23.3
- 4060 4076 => 0.03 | 22.4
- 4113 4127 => -0.10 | 24.5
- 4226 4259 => -0.17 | 24.1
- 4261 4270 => -0.24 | 25.4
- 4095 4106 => 0.10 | 20.7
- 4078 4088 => -0.07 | 24.3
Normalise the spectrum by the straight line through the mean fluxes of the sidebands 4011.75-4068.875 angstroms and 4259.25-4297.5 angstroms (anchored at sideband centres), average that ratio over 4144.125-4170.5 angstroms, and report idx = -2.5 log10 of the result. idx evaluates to 0.08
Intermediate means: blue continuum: 23.2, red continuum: 22.6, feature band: 21.2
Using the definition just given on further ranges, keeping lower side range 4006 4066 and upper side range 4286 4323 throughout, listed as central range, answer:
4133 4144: -0.03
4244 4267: -0.17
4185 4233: -0.07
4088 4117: -0.03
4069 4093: -0.06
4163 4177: 0.08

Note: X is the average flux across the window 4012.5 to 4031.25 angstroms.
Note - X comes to 23.8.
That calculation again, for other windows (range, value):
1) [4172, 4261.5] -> 23.5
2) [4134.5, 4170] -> 21.8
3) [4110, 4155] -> 23.1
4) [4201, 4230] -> 23.5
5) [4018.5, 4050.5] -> 23.1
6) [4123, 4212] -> 22.4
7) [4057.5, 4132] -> 23.3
